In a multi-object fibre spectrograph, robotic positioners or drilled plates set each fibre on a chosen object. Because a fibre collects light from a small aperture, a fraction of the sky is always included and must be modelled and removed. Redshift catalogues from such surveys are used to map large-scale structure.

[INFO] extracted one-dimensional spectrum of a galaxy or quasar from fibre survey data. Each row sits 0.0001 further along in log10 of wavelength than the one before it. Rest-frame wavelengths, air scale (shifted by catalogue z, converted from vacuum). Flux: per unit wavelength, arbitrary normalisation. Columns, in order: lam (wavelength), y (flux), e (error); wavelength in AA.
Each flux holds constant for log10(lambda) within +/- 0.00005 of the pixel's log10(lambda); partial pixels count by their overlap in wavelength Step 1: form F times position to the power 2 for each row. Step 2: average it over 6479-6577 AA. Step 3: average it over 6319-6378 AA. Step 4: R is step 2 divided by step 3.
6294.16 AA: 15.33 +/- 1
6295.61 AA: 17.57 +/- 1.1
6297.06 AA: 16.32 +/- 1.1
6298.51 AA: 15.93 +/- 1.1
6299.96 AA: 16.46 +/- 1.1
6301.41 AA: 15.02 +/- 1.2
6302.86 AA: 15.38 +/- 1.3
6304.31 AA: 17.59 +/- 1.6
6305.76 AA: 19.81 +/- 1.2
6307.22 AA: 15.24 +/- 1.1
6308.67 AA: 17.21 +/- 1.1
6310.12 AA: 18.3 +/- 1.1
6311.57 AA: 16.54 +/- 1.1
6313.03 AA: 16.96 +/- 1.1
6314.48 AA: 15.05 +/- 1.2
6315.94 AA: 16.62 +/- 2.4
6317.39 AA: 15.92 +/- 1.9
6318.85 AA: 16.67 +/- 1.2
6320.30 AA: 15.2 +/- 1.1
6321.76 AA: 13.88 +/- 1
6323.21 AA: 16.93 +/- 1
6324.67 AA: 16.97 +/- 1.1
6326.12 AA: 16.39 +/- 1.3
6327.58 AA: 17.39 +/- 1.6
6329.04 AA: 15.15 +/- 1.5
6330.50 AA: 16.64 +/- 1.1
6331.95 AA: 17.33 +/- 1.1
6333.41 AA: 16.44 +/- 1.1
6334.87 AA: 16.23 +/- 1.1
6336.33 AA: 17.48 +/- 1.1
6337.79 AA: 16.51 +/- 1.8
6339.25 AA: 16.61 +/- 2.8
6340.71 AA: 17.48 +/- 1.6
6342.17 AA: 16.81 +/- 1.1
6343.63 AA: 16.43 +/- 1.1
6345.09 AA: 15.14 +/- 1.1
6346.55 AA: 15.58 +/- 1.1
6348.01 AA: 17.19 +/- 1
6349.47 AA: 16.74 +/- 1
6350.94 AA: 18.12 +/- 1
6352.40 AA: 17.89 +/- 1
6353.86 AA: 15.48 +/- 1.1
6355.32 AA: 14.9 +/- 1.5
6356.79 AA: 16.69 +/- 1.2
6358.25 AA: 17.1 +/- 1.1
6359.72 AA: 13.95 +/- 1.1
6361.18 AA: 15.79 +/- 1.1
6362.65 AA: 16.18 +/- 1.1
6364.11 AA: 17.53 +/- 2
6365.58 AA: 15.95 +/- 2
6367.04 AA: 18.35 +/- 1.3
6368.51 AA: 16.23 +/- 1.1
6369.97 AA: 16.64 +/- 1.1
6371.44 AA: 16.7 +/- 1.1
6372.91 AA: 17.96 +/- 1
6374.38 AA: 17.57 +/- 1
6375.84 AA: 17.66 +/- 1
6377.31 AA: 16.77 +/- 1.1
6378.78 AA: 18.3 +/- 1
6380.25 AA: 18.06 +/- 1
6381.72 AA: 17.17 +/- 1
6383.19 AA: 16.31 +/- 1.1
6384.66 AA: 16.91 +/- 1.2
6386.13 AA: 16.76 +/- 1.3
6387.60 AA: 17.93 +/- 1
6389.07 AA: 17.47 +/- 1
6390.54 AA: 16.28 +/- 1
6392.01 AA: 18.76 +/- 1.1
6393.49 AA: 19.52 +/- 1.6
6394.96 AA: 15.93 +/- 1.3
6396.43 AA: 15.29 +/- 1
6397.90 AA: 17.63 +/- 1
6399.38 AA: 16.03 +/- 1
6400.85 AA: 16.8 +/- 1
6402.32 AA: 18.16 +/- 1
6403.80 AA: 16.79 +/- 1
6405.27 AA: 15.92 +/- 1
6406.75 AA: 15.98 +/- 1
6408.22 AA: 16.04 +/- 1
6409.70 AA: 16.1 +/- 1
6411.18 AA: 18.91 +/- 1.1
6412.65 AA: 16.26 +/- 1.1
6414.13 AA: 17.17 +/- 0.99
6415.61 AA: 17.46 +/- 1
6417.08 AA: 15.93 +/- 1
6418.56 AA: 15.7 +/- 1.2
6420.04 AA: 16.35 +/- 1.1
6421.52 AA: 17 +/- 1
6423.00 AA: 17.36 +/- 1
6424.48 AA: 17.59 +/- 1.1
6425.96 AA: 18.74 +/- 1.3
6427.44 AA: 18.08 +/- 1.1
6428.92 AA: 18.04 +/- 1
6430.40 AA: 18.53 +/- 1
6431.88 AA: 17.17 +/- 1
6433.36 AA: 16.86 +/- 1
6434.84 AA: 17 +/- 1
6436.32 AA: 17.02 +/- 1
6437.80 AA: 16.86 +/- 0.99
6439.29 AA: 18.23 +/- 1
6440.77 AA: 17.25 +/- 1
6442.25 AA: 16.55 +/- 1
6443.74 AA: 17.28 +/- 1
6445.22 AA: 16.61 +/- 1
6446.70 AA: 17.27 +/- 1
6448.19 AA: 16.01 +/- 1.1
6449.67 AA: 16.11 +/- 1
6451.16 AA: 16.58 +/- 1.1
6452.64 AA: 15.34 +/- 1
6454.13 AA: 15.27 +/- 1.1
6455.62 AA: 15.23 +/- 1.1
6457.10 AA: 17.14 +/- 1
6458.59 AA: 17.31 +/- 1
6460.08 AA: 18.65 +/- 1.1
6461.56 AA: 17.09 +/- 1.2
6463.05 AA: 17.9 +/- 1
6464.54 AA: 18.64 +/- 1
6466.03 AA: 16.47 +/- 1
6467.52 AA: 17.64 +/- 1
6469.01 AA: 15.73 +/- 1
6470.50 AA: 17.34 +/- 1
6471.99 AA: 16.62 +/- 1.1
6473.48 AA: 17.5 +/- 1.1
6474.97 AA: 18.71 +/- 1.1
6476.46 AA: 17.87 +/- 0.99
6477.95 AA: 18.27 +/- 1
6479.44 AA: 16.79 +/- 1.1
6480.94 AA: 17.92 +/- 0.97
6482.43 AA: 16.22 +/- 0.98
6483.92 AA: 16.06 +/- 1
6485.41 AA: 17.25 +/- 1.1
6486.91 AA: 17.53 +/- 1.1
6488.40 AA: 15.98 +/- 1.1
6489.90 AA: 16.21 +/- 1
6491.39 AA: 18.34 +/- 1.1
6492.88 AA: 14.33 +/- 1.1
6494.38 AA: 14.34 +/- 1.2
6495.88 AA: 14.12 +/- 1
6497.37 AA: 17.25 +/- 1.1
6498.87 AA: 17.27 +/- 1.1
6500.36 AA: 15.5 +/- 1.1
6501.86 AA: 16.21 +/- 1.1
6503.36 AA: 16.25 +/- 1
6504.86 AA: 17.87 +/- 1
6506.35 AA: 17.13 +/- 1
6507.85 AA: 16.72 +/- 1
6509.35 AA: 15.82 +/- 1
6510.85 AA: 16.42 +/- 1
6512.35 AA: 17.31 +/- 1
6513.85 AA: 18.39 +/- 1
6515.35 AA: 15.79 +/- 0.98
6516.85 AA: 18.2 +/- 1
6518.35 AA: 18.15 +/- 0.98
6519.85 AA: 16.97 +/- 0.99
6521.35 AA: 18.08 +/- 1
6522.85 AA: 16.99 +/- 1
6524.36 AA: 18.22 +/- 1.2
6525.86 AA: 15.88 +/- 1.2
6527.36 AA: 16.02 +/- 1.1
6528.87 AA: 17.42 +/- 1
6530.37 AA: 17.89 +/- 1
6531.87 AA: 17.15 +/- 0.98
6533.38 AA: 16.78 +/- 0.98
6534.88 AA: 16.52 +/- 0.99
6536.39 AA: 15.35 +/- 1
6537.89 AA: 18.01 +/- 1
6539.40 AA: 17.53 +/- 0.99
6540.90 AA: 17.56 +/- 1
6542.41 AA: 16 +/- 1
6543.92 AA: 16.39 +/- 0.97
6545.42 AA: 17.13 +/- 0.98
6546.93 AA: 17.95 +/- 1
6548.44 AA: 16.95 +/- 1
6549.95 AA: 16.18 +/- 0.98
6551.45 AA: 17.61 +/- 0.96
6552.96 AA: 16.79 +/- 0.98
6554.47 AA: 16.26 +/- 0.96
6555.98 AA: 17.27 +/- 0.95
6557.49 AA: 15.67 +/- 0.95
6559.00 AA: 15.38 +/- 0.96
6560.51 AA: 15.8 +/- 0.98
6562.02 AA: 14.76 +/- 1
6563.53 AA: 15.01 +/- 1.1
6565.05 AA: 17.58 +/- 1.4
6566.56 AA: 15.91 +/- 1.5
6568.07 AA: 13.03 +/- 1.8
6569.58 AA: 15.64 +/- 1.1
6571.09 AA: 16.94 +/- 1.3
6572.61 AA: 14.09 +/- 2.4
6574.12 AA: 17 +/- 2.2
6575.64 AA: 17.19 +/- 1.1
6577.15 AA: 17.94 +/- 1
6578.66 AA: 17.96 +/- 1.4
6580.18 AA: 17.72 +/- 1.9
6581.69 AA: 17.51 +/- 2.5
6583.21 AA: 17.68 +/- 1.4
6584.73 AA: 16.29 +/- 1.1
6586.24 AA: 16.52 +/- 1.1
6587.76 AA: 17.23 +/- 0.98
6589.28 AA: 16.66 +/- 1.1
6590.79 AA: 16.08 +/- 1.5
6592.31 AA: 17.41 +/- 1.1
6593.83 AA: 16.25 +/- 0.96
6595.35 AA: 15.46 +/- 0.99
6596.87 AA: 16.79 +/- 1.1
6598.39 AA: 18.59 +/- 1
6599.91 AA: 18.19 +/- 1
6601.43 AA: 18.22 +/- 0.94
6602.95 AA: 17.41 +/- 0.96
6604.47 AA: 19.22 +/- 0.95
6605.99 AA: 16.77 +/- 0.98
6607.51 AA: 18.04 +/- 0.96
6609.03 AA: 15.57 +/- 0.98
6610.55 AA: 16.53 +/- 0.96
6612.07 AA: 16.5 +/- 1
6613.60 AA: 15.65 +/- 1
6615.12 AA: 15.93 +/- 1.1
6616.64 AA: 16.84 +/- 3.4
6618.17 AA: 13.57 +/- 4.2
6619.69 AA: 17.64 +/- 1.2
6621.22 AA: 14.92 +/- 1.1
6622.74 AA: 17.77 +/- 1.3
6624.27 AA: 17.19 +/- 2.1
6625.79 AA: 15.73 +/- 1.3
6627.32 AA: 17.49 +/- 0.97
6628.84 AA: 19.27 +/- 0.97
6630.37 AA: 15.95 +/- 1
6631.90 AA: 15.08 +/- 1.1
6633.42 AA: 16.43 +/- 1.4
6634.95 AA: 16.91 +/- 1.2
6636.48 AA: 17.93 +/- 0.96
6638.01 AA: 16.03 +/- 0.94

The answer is 1.06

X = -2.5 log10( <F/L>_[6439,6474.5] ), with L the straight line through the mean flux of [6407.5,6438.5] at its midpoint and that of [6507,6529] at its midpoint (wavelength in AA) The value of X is 0.01 mag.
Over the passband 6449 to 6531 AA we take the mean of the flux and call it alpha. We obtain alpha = 16.9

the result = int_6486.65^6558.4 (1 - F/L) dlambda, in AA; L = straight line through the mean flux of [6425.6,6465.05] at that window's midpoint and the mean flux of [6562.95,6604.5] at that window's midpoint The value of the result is 0.7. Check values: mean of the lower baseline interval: 17.1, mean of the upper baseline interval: 16.8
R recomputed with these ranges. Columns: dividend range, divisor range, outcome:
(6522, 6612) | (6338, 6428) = 1.05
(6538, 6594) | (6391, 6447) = 1.01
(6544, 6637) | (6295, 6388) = 1.08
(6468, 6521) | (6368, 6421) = 1.02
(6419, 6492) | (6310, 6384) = 1.07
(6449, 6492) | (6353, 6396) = 1.04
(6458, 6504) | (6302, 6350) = 1.07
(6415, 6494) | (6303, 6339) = 1.07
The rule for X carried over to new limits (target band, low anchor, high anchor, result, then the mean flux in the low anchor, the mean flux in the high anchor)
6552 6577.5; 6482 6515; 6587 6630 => 0.05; 16.5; 16.9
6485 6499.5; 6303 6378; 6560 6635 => 0.03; 16.6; 16.6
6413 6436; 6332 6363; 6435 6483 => -0.02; 16.4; 17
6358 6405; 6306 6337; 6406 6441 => -0.01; 16.5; 17.1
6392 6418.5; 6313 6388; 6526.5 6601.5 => -0.01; 16.6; 16.7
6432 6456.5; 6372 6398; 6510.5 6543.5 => 0.04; 17.3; 17.1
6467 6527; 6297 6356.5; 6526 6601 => -0.02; 16.5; 16.7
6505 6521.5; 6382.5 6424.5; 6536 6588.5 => -0.03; 16.9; 16.6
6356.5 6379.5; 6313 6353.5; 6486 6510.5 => -0.03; 16.5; 16.3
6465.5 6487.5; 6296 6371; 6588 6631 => -0.03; 16.5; 16.9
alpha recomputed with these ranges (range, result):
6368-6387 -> 17.2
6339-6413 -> 16.8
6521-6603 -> 16.7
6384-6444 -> 17.1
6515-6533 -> 17.3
